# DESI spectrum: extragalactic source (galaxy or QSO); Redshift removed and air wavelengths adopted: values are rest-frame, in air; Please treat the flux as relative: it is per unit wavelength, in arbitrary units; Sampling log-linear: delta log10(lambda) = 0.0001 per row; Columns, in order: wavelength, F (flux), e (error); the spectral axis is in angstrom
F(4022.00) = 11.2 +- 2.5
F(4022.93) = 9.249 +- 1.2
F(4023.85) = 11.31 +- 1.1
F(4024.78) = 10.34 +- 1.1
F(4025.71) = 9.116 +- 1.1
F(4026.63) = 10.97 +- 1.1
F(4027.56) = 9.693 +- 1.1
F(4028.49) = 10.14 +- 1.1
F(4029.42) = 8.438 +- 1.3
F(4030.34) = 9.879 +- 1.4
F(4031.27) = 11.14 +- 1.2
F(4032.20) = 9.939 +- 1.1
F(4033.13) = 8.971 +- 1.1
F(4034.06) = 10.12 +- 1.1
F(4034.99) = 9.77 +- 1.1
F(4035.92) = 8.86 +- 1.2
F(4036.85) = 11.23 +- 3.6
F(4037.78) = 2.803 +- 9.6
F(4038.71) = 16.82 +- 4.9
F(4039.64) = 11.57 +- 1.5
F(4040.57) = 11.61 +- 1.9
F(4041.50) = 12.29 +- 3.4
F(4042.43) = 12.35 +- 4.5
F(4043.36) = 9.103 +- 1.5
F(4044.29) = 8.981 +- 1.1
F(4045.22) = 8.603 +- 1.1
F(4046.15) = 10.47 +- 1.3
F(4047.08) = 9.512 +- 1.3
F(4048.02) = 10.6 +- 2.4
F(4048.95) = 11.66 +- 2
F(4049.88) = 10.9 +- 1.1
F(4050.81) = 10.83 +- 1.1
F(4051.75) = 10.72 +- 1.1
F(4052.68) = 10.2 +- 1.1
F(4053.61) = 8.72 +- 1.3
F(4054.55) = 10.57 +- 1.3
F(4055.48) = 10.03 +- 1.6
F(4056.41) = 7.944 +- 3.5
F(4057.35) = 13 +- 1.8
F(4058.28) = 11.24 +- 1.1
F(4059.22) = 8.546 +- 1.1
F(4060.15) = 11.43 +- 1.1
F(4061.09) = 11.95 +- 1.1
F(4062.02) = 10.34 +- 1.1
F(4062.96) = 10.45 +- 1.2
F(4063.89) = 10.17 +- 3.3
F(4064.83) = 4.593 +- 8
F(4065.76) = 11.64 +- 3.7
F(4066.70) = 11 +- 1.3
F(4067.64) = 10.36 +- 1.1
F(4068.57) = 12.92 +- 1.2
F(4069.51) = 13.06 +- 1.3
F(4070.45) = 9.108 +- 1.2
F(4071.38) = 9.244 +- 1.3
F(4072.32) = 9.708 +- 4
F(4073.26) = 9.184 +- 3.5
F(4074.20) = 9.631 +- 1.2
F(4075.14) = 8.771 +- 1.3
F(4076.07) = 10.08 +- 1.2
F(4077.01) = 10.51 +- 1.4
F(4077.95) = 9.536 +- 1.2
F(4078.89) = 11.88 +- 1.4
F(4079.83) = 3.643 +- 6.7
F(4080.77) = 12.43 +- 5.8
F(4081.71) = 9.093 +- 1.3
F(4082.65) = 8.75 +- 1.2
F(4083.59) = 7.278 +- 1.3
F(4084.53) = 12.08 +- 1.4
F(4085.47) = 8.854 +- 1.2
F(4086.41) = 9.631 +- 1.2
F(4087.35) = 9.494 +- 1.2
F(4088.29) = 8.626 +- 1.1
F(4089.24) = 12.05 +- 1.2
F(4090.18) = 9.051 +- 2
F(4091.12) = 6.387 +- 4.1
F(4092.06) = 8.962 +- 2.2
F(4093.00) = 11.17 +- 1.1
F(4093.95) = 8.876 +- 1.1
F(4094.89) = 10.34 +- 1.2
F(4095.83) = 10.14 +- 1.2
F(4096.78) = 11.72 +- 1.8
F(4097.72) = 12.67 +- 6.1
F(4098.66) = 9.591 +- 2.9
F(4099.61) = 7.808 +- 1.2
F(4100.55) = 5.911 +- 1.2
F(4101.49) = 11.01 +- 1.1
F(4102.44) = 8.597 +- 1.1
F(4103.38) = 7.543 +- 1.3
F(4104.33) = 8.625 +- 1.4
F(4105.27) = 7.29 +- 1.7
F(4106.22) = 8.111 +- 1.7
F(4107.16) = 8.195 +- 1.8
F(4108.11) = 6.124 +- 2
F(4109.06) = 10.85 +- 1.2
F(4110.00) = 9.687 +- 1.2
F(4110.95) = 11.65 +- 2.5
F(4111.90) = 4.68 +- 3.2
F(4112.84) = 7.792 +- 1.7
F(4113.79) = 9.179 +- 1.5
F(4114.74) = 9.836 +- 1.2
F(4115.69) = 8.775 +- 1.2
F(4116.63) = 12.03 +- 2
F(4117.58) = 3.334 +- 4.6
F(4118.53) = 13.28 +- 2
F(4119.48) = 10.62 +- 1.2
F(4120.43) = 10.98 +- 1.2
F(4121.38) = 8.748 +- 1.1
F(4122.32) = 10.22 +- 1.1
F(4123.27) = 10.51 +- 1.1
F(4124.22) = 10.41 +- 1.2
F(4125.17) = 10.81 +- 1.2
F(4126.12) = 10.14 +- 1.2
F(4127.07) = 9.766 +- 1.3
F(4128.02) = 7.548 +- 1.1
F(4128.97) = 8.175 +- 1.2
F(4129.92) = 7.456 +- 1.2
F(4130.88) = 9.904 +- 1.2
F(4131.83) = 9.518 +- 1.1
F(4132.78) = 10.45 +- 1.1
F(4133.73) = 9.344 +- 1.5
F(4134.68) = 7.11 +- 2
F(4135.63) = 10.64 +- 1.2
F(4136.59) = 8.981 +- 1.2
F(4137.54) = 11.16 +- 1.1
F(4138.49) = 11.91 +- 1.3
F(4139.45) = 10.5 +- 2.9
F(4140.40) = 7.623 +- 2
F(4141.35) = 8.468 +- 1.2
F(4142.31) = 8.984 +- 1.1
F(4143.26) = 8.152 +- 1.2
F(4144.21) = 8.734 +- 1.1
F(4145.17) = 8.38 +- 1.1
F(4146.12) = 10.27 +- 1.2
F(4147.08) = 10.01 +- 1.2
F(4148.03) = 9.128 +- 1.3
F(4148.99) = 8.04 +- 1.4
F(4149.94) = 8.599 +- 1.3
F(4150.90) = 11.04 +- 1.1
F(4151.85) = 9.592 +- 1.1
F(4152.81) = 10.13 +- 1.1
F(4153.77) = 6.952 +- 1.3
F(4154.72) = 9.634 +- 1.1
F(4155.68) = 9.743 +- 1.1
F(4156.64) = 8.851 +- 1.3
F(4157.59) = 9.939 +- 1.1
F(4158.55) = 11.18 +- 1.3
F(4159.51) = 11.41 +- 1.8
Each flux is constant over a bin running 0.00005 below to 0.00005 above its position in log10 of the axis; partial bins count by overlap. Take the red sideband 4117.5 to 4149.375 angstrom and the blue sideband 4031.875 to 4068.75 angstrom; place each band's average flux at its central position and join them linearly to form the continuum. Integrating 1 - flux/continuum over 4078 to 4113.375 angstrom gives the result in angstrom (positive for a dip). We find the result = 2.7 angstrom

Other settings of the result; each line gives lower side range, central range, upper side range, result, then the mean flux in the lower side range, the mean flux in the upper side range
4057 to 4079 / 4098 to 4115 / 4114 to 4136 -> 2.2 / 10.3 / 9.54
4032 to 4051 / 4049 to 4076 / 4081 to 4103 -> -0.7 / 10.3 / 9.51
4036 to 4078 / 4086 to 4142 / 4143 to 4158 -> 1.8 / 10.3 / 9.21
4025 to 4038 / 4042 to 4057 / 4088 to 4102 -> -0.9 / 9.5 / 9.63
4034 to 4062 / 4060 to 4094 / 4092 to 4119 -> -0.1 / 10.4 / 9.1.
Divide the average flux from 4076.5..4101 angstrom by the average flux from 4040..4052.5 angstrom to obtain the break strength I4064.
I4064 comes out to 0.9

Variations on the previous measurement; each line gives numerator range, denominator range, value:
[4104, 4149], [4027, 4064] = 0.90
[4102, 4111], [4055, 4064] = 0.81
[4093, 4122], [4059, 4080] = 0.92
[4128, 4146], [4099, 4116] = 1.09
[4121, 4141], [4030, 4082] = 0.94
